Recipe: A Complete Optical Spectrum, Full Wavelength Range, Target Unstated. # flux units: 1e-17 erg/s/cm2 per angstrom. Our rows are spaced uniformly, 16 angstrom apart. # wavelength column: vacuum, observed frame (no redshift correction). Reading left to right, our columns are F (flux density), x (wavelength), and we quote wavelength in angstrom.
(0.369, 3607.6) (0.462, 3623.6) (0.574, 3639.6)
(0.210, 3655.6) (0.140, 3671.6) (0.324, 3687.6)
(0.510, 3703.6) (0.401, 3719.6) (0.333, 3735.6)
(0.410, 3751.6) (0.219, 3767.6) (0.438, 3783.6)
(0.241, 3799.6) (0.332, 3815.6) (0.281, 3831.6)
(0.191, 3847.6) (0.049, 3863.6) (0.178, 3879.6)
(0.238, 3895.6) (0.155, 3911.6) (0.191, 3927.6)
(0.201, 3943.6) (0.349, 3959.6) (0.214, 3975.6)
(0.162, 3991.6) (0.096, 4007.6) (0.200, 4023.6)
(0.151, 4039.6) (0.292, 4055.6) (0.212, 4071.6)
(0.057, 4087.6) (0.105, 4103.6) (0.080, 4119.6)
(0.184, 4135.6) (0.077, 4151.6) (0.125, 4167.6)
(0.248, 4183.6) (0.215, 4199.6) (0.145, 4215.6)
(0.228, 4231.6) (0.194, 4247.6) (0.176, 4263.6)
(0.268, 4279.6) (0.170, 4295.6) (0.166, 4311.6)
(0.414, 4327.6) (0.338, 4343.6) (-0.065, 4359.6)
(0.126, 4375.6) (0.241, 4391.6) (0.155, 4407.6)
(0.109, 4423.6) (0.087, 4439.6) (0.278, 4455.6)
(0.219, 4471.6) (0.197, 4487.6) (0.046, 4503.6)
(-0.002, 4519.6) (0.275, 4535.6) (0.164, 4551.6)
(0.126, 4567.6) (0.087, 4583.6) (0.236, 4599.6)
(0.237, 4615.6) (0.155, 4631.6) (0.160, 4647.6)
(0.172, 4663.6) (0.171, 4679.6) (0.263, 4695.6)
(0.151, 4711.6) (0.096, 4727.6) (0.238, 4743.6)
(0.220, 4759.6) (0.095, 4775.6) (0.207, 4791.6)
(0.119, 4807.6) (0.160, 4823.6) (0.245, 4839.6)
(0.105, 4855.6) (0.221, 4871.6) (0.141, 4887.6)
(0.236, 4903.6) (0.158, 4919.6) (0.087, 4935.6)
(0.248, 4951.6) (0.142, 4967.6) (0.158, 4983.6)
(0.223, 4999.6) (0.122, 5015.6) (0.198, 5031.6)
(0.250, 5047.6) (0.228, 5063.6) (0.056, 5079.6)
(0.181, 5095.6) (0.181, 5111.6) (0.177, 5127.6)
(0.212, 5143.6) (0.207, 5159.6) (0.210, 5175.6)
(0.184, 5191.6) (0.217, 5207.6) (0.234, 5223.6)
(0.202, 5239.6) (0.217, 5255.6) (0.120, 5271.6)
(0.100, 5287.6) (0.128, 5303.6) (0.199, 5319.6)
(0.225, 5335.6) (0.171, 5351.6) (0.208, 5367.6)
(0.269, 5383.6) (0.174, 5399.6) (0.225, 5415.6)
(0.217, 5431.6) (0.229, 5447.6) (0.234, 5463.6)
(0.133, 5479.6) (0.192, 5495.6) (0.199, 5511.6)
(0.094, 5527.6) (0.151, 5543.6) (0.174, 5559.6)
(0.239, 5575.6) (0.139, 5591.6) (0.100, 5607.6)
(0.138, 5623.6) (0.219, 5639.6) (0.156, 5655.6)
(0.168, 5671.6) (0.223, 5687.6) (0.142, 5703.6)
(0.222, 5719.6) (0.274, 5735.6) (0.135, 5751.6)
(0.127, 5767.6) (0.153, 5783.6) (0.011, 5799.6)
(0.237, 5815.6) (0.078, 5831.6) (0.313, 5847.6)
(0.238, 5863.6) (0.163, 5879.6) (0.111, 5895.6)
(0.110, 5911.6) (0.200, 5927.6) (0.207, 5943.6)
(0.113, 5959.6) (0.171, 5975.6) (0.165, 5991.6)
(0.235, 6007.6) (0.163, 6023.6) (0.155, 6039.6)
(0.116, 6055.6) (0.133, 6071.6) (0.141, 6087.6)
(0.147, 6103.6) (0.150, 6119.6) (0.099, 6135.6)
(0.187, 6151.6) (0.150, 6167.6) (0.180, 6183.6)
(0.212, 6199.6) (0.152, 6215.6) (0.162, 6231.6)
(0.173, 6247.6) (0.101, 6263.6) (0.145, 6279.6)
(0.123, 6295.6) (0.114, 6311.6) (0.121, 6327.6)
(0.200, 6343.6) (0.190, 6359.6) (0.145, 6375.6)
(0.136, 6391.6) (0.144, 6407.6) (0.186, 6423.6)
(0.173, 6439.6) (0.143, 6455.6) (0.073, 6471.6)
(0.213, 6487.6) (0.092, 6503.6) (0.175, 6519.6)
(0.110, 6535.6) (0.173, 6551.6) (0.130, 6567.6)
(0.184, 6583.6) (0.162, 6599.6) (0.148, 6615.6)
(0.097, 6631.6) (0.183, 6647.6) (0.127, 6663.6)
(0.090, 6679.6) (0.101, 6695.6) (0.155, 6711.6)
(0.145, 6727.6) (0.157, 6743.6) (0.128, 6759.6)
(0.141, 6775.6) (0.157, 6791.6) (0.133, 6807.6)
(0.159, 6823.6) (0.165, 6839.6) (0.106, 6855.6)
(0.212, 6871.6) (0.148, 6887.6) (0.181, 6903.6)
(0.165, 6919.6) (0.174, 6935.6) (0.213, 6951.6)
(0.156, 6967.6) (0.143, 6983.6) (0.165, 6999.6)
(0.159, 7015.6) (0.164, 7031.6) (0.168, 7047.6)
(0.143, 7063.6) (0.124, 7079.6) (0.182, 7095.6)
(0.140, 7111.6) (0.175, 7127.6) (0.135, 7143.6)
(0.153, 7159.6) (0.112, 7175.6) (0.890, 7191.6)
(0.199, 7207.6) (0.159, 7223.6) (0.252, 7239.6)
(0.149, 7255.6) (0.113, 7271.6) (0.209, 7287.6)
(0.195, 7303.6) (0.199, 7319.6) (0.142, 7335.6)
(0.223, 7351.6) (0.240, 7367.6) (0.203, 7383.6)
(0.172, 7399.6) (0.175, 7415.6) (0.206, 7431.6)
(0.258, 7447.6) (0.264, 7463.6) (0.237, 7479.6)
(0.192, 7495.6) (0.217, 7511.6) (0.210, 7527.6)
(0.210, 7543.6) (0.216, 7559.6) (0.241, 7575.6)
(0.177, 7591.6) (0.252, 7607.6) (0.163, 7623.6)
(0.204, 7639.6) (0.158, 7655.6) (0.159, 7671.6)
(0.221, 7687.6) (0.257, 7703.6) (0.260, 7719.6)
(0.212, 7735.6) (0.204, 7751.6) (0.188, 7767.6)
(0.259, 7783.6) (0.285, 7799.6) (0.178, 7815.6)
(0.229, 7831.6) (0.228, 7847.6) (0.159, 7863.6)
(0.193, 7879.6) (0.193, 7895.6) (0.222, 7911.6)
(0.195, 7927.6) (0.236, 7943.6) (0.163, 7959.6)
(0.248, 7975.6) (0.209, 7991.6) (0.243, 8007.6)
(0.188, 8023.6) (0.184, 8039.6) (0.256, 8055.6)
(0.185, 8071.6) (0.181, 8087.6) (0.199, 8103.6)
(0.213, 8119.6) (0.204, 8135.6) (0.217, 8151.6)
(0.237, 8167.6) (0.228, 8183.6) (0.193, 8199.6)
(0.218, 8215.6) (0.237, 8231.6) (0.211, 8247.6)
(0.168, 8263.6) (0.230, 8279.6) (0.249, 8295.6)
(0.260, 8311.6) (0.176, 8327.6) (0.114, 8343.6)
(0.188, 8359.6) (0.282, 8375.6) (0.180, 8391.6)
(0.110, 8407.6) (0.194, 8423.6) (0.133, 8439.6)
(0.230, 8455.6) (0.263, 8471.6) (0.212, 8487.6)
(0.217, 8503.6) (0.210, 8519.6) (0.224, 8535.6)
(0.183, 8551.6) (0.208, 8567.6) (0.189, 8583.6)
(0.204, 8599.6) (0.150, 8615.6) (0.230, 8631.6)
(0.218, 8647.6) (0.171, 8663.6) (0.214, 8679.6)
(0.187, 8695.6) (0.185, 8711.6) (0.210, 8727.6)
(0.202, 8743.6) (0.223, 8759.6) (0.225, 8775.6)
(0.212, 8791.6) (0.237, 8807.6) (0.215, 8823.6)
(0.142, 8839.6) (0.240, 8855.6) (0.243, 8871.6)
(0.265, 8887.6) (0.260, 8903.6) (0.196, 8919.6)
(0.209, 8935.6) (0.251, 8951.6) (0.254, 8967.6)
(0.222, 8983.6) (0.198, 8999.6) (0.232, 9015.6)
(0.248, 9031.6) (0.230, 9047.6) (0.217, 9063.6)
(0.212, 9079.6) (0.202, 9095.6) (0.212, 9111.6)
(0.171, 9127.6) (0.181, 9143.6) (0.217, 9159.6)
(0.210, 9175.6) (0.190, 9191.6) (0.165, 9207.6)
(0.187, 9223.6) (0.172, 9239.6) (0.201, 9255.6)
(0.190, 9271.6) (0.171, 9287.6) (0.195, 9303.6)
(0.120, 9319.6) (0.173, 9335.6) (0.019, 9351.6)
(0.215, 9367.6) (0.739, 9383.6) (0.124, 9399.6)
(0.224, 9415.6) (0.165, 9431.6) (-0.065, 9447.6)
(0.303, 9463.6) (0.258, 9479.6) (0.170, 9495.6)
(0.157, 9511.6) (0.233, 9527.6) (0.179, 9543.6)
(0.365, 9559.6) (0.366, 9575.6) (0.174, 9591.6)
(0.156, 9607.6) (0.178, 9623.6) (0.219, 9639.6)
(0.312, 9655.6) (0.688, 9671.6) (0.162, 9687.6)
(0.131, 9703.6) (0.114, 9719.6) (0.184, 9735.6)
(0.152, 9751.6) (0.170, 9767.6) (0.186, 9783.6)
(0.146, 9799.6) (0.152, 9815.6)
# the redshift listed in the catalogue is 0.93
